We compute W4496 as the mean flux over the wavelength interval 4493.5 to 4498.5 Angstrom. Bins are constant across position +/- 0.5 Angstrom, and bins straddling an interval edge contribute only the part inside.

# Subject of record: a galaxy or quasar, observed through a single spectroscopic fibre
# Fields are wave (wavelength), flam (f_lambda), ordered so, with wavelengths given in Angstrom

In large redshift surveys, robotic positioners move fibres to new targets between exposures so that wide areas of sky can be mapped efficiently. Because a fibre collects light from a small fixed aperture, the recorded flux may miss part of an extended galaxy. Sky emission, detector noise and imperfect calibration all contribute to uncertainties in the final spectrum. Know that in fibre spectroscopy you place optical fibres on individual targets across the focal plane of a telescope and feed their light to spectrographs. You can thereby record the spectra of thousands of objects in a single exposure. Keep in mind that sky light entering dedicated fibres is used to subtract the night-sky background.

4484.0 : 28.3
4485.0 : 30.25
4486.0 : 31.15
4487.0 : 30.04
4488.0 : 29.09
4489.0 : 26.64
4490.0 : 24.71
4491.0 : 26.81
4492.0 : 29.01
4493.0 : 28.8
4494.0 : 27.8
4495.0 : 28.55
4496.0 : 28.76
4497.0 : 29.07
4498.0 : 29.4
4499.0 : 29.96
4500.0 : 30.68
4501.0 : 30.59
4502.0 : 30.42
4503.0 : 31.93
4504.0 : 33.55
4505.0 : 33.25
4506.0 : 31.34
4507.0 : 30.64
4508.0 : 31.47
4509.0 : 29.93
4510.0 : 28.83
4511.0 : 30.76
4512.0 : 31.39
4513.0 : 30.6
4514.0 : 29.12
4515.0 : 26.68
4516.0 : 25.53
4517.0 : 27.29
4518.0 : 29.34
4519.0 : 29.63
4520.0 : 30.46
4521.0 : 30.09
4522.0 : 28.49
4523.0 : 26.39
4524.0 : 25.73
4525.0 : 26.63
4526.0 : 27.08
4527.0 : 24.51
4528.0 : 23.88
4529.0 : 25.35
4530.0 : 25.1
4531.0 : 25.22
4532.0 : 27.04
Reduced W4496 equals 28.7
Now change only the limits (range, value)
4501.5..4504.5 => 32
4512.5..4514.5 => 29.9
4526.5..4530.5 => 24.7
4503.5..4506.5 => 32.7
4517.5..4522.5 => 29.6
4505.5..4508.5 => 31.2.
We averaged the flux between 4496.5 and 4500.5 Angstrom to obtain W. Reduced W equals 29.8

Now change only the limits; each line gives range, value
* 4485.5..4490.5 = 28.3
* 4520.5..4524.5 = 27.7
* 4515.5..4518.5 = 27.4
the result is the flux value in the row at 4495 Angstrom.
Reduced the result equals 28.55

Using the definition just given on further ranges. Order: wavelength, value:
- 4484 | 28.3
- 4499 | 29.96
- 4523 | 26.39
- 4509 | 29.93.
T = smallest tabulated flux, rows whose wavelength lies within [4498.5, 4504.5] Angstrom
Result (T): 29.96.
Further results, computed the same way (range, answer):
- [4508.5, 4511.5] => 28.83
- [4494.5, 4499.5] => 28.55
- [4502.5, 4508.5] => 30.64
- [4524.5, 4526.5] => 26.63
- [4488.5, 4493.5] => 24.71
